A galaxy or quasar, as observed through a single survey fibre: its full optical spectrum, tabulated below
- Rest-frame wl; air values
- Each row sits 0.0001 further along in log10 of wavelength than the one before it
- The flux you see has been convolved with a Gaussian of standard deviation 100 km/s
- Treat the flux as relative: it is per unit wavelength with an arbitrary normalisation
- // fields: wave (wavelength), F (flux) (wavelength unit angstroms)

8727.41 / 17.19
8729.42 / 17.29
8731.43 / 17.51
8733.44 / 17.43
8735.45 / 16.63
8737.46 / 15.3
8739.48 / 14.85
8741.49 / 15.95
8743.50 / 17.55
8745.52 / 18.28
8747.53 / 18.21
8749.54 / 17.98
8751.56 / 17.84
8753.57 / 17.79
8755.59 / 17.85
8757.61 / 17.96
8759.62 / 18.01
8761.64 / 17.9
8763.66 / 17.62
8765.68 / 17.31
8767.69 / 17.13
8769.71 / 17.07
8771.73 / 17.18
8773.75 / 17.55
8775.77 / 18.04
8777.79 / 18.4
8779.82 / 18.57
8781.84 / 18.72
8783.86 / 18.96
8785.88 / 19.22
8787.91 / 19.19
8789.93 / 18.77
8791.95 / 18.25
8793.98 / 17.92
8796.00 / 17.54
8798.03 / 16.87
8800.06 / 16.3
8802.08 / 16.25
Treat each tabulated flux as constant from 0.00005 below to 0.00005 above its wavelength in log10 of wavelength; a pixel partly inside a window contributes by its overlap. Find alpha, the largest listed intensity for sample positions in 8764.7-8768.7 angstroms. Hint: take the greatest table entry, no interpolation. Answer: 17.31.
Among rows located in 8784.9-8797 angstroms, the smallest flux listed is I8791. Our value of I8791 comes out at 17.54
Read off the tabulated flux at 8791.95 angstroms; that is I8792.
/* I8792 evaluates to 18.25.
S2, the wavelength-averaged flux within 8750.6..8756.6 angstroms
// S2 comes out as 17.8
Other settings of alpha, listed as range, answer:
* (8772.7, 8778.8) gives 18.4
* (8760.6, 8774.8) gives 17.9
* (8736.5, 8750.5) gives 18.28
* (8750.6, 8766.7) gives 18.01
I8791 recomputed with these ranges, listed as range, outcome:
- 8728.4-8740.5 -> 14.85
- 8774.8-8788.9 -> 18.04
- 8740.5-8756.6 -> 15.95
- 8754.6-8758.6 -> 17.85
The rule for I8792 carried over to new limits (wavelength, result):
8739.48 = 14.85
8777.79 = 18.4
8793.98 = 17.92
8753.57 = 17.79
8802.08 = 16.25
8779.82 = 18.57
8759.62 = 18.01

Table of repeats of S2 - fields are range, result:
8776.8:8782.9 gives 18.6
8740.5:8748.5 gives 17.5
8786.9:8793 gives 18.7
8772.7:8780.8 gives 18.1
